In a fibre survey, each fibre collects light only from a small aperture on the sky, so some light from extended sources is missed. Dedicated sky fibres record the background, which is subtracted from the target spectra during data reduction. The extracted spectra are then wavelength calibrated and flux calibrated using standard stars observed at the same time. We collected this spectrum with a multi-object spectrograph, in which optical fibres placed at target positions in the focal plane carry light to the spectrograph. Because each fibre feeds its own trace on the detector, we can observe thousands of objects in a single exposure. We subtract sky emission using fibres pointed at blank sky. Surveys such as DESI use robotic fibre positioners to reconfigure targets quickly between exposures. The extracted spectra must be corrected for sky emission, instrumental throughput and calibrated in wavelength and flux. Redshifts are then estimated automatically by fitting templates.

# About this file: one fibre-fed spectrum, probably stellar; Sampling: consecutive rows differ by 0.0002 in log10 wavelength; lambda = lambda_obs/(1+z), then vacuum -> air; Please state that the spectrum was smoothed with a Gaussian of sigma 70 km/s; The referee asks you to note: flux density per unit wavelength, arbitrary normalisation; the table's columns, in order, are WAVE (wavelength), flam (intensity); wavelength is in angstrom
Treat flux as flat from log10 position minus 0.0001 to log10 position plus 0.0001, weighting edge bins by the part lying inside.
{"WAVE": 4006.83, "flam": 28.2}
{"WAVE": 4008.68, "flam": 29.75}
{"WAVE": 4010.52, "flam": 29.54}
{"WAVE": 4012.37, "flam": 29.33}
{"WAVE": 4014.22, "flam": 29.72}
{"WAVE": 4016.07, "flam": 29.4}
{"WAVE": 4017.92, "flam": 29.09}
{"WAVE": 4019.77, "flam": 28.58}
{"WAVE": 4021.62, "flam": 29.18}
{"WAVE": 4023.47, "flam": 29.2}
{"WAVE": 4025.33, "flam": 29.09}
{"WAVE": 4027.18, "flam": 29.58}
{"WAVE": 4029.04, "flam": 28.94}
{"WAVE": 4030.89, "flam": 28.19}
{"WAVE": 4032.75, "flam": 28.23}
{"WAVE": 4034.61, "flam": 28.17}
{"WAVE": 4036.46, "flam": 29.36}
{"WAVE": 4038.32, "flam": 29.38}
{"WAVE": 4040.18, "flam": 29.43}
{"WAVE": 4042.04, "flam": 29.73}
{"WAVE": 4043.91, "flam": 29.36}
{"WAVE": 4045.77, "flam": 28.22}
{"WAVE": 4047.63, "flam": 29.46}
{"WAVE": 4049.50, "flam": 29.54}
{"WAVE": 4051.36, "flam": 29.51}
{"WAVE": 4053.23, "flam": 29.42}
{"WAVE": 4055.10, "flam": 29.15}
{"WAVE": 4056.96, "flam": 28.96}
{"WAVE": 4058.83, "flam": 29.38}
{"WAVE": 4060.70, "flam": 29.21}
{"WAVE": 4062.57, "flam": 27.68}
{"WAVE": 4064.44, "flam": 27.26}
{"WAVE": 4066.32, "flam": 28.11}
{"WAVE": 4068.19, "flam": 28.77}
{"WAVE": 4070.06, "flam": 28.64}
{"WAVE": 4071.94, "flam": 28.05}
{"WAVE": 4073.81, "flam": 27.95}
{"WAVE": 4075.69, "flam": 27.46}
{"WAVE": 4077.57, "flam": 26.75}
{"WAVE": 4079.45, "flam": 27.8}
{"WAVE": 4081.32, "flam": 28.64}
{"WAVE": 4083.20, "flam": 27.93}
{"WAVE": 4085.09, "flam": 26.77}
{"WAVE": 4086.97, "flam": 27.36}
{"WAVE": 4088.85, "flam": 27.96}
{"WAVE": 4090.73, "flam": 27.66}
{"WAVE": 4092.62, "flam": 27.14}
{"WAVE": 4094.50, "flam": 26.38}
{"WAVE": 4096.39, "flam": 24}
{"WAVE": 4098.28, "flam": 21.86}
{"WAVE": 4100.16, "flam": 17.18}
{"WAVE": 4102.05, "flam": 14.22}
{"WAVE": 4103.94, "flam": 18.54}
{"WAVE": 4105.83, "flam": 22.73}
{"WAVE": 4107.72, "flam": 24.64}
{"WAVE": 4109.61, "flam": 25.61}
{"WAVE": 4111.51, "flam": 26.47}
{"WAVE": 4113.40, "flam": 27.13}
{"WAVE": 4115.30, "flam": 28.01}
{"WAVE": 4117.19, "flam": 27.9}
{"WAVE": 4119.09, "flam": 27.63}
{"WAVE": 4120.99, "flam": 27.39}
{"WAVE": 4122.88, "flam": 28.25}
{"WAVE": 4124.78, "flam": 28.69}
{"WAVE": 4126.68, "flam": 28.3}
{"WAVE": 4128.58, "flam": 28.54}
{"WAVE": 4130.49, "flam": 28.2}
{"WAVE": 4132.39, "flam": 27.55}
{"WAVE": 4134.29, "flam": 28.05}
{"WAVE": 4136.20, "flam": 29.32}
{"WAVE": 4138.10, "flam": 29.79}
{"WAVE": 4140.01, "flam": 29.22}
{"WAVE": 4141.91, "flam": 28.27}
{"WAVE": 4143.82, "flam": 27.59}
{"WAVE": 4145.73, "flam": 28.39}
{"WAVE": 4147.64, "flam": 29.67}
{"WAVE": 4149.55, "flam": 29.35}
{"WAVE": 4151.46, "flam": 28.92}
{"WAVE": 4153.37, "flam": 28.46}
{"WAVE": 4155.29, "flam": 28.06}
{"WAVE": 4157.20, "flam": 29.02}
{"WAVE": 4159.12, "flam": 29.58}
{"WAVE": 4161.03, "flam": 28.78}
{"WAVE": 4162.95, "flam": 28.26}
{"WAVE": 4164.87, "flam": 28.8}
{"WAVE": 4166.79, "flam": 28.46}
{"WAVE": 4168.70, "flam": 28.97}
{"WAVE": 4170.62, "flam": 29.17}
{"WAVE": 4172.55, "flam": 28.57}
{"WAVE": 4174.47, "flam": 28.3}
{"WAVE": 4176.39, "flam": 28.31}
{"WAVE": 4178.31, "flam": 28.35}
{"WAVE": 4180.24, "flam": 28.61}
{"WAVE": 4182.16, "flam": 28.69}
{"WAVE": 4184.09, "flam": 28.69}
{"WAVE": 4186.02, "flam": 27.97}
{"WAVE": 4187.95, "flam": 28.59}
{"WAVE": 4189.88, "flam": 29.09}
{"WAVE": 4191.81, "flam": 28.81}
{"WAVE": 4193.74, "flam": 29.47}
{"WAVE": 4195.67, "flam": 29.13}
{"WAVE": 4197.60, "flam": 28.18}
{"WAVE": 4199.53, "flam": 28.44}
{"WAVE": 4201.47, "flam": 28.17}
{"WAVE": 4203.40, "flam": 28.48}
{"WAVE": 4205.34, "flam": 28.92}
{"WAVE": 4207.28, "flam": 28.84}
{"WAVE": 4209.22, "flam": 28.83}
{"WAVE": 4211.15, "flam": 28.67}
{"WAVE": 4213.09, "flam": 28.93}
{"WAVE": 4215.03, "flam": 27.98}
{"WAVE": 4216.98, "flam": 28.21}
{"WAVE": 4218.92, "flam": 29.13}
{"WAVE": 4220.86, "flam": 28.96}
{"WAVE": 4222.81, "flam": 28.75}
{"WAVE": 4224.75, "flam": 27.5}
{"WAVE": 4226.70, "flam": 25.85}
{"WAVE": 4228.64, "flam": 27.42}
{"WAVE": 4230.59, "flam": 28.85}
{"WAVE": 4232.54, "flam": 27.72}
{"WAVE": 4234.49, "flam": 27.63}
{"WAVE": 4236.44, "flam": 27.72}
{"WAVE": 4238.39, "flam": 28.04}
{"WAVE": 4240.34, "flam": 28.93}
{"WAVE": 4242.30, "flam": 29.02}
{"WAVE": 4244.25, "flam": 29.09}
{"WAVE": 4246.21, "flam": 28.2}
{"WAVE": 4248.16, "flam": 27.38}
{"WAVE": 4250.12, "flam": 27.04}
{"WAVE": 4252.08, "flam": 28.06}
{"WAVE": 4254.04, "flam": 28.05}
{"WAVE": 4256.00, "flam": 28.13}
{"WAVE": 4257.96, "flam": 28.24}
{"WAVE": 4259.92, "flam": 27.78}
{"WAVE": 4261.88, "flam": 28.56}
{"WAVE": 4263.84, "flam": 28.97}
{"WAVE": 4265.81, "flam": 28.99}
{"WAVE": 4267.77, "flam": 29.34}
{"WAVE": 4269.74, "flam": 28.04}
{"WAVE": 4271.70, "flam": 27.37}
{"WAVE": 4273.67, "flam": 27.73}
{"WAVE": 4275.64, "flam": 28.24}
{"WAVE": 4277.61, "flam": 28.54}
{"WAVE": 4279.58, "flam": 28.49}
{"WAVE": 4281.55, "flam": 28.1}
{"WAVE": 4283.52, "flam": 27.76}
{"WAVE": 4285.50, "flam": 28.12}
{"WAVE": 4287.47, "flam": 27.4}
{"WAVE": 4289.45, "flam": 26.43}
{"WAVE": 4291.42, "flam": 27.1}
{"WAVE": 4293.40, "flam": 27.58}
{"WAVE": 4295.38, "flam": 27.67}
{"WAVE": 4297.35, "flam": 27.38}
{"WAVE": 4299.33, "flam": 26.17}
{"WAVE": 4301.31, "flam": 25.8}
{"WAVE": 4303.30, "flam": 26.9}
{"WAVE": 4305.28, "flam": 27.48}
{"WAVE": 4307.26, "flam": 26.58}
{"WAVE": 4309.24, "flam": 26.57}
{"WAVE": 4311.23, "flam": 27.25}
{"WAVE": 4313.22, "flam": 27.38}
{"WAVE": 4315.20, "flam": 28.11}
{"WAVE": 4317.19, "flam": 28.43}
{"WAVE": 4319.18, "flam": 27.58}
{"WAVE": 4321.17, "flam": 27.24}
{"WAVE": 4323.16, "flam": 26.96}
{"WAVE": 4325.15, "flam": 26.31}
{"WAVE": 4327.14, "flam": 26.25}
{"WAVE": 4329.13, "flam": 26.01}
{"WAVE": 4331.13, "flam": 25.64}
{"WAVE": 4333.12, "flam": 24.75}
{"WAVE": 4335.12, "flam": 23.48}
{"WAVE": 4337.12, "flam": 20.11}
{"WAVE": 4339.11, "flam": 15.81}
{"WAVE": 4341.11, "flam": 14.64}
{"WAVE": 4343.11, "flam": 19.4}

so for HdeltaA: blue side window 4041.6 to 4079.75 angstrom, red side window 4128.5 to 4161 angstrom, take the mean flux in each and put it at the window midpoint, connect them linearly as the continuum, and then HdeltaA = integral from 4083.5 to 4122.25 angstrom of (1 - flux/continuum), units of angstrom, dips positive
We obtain 5.1 angstrom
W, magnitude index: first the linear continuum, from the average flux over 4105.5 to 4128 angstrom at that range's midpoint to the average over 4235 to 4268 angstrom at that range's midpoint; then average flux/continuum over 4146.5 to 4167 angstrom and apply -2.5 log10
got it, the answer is -0.06 mag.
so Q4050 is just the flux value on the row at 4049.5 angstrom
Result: 29.54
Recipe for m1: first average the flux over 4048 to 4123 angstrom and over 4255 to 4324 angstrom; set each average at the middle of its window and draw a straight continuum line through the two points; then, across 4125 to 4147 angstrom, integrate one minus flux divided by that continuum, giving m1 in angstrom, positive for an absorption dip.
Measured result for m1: -1.3 angstrom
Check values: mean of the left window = 26.6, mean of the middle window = 28.5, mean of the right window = 27.7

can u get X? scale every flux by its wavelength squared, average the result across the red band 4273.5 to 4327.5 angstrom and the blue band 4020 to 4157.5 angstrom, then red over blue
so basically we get 1.10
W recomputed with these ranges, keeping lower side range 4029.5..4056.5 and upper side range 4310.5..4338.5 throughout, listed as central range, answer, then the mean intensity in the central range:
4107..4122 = 0.055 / 26.9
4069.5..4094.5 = 0.039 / 27.6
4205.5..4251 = -0.047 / 28.2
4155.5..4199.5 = -0.043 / 28.7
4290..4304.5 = -0.028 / 26.9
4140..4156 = -0.028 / 28.6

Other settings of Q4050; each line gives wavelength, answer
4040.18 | 29.43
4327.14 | 26.25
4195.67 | 29.13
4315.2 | 28.11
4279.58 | 28.49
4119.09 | 27.63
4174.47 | 28.3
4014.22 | 29.72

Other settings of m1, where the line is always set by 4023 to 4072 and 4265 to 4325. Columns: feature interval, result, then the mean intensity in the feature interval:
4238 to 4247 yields -0.3 angstrom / 28.7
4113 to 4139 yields 0.2 angstrom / 28.2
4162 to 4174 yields -0.2 angstrom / 28.7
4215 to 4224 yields -0.2 angstrom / 28.6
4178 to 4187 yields -0.1 angstrom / 28.4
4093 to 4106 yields 3.5 angstrom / 20.9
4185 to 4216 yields -0.7 angstrom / 28.7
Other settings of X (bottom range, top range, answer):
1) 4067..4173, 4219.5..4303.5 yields 1.10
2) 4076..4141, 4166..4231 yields 1.13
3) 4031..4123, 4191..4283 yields 1.13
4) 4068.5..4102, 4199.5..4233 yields 1.15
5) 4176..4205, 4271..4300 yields 1.01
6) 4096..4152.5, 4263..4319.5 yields 1.13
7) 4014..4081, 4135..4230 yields 1.06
